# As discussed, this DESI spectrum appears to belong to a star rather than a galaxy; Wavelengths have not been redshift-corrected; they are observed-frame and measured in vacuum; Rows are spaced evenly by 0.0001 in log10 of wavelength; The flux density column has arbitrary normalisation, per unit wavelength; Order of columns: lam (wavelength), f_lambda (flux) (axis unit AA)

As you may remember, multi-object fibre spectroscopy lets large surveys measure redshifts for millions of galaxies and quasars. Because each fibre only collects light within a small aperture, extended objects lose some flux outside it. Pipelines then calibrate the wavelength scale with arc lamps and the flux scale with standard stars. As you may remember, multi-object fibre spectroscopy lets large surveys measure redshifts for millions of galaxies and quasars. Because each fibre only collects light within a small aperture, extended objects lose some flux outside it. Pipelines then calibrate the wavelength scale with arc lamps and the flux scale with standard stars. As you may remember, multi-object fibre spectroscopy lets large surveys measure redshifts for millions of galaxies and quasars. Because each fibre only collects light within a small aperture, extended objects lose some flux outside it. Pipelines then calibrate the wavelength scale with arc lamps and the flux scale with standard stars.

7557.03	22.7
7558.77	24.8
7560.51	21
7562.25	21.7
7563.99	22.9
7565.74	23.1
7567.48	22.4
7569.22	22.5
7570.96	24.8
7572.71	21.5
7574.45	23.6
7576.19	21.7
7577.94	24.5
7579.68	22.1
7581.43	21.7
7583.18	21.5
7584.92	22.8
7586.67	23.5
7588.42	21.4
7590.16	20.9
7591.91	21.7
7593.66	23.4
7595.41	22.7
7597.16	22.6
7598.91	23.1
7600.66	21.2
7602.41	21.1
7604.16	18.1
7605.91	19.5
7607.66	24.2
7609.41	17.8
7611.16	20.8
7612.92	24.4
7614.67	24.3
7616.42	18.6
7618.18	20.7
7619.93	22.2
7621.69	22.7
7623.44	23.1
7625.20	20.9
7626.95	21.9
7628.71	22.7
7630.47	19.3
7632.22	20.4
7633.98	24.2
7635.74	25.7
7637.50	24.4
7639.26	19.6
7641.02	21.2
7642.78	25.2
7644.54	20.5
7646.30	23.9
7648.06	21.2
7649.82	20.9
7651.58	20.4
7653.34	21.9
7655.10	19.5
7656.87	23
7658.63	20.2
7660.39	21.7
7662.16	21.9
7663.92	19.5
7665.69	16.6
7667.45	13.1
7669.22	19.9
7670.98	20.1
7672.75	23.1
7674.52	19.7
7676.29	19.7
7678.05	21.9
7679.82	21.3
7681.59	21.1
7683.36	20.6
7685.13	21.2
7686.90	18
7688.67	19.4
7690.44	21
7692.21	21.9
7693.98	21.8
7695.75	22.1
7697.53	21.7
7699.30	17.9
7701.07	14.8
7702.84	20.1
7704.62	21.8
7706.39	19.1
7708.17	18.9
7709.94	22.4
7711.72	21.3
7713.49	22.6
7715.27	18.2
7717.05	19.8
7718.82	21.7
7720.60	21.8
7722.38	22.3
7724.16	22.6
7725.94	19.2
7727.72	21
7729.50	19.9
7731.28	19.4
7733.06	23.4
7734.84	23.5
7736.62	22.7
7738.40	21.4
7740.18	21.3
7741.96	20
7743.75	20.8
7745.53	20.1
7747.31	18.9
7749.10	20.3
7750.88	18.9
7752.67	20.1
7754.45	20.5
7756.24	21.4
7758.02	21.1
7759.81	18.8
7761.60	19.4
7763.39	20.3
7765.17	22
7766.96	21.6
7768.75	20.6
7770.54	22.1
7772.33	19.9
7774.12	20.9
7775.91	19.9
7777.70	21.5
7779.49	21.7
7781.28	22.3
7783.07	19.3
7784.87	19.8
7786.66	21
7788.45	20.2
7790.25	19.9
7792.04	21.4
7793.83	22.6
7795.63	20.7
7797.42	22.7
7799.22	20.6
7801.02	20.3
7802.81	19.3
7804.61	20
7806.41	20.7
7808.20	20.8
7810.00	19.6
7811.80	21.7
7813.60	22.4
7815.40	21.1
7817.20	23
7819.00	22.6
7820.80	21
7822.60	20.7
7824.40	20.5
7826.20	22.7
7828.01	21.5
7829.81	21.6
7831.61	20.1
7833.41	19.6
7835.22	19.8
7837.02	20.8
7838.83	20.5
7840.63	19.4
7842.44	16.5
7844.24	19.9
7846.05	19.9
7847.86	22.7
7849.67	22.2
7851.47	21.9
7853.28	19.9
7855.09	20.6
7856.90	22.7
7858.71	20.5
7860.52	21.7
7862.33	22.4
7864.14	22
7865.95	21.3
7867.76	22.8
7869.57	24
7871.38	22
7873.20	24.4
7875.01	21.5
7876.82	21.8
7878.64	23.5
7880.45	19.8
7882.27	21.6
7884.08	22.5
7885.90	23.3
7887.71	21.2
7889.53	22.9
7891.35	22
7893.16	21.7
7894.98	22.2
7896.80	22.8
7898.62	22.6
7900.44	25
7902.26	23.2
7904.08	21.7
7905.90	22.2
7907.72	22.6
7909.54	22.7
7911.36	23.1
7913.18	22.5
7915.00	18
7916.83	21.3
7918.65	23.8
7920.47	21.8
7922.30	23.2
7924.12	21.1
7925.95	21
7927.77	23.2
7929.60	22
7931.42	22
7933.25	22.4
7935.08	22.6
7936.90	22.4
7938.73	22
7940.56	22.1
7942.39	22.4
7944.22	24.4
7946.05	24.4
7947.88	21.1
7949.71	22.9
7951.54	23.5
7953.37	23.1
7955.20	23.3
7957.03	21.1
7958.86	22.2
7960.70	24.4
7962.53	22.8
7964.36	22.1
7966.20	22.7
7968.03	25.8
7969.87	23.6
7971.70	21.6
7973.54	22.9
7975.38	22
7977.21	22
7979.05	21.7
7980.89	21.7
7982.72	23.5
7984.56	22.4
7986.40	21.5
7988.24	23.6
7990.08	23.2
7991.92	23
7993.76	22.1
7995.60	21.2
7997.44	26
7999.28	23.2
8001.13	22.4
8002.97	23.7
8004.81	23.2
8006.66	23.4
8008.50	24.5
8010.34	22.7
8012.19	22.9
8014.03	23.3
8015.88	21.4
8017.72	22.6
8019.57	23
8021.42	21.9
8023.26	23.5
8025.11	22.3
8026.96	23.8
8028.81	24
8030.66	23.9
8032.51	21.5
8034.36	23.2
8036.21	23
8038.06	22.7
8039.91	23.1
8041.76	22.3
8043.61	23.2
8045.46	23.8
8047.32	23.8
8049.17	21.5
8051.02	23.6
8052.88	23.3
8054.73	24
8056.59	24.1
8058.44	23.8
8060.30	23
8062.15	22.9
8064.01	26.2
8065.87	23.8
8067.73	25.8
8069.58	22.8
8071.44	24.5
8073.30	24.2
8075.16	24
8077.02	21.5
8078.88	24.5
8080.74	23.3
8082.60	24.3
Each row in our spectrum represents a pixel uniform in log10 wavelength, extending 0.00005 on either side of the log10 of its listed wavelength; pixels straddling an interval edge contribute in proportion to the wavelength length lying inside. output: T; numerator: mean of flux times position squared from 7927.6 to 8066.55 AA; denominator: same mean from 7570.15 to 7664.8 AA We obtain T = 1.16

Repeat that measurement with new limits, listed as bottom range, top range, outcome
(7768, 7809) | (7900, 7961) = 1.12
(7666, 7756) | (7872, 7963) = 1.15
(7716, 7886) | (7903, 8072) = 1.14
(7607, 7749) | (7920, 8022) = 1.17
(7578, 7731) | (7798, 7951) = 1.09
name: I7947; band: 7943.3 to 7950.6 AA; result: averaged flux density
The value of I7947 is 23.2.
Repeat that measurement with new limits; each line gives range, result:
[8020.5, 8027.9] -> 22.9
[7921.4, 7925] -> 22.2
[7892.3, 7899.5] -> 22.3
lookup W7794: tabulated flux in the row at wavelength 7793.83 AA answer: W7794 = 22.6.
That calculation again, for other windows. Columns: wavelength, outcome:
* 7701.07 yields 14.8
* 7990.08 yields 23.2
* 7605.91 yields 19.5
